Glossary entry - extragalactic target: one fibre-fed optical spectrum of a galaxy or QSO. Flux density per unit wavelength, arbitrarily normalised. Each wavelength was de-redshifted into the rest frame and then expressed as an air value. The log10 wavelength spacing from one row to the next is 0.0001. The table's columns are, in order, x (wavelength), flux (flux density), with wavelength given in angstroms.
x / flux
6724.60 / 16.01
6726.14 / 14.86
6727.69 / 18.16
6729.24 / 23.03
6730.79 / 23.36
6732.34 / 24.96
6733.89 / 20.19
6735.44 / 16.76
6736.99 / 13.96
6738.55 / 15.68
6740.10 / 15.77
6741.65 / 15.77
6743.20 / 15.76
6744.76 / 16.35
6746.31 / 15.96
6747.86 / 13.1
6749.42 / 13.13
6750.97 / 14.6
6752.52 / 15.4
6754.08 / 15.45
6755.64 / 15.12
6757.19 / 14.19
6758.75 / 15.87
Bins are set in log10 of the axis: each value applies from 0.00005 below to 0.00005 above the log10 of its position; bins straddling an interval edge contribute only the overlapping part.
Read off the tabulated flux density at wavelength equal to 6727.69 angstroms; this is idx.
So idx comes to 18.16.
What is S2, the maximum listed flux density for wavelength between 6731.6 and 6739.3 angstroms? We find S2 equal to 24.96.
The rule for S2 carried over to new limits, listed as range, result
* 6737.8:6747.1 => 16.35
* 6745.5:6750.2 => 15.96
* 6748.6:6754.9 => 15.45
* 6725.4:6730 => 23.03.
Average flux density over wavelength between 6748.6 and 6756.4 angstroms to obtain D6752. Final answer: 14.7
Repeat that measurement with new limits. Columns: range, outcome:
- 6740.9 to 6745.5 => 15.9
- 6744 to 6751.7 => 14.6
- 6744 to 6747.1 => 16.2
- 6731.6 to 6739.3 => 18.3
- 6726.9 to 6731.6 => 21.5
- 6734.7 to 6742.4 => 15.6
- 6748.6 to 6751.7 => 13.8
